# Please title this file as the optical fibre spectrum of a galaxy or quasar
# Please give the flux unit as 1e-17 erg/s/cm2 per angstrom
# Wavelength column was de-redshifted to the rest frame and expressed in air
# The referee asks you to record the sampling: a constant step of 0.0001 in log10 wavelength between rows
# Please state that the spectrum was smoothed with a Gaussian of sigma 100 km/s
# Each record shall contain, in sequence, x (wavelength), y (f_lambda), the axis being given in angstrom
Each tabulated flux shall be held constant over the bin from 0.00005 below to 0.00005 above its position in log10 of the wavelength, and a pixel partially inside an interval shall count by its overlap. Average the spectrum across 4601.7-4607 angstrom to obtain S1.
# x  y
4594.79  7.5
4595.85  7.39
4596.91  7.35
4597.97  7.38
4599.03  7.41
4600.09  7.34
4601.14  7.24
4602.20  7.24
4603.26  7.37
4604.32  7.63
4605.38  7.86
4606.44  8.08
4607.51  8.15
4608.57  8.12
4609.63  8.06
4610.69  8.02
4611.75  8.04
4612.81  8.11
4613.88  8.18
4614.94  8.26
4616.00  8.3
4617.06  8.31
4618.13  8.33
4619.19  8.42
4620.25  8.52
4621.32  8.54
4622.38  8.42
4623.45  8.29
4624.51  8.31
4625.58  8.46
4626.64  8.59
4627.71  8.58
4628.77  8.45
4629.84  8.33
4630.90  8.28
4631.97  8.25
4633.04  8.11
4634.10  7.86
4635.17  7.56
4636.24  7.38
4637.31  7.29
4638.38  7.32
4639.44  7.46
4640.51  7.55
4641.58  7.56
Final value 7.63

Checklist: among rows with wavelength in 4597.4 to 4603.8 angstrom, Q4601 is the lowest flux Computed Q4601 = 7.24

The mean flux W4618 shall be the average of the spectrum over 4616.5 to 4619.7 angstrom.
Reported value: 8.35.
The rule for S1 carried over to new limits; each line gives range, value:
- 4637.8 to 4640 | 7.4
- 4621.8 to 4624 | 8.37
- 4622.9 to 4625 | 8.3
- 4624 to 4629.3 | 8.48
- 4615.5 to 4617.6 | 8.29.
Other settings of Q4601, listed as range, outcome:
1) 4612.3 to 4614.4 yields 8.11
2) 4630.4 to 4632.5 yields 8.25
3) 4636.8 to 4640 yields 7.29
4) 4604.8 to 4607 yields 7.86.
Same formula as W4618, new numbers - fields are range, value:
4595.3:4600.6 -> 7.36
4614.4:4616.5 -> 8.3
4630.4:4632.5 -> 8.25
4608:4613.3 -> 8.08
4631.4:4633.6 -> 8.18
